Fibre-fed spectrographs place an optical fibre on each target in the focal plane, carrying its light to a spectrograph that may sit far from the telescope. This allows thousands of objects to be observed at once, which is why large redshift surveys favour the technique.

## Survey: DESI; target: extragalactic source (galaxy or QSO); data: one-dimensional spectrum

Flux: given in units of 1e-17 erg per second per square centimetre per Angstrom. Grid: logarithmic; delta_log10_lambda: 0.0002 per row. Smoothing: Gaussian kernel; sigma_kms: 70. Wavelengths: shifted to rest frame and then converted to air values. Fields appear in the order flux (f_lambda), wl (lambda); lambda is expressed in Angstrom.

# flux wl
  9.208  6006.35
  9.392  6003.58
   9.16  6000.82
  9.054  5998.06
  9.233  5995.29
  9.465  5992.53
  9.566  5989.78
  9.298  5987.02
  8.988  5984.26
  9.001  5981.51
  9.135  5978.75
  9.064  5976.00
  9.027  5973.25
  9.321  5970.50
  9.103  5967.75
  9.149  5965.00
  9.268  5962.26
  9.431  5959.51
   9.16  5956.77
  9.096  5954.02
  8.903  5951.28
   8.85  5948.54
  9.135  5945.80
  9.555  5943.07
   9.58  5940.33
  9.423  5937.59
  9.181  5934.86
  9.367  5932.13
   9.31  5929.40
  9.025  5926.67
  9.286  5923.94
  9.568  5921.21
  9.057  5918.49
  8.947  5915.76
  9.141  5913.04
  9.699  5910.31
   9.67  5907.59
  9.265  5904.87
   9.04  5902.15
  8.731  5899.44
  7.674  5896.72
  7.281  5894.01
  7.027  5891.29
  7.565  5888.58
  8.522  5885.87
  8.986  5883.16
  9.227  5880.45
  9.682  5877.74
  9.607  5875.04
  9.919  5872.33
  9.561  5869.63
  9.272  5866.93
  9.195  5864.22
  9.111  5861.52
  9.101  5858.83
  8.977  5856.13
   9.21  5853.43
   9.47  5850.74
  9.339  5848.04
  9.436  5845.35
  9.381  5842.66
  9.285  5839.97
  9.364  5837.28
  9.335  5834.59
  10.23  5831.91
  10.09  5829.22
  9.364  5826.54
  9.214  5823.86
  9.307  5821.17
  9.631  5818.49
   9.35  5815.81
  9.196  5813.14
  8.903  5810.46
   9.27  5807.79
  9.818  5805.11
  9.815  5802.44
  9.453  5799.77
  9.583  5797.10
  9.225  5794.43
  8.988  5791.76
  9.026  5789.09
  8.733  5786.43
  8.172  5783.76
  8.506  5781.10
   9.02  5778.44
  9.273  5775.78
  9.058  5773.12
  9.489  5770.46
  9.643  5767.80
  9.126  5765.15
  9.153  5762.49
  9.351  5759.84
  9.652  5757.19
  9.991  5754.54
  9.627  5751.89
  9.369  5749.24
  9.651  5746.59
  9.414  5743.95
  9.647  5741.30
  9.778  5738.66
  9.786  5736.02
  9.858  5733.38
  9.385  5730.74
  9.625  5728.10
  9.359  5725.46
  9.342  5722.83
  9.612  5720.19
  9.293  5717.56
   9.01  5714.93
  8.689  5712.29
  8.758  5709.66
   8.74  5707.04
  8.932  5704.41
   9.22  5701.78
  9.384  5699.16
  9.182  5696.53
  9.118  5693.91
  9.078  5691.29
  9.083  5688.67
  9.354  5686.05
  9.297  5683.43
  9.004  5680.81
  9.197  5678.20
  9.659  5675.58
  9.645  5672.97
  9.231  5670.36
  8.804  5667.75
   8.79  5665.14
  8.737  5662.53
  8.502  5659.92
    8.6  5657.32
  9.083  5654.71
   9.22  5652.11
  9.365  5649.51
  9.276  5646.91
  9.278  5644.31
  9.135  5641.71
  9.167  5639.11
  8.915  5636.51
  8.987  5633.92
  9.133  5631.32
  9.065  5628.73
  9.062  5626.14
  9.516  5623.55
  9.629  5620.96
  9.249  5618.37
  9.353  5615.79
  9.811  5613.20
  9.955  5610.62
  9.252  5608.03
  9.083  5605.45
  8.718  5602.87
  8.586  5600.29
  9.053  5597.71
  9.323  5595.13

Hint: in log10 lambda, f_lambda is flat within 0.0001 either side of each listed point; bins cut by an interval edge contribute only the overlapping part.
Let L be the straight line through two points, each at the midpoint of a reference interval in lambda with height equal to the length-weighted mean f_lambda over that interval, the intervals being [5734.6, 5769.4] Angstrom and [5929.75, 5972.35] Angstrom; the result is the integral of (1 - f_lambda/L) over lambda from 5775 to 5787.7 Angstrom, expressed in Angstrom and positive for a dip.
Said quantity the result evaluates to 1.1 Angstrom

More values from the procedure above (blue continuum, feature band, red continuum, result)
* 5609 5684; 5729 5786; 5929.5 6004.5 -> -1.0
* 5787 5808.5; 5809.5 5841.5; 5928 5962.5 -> -0.3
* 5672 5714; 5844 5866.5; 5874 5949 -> -0.5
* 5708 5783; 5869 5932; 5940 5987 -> 1.8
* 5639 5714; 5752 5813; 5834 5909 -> -1.4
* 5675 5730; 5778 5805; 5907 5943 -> 0.4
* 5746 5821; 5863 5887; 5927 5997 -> -0.2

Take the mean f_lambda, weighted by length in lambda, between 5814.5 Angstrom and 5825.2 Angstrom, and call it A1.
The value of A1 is 9.37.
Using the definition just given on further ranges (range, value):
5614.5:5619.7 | 9.31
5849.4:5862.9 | 9.18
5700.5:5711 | 8.91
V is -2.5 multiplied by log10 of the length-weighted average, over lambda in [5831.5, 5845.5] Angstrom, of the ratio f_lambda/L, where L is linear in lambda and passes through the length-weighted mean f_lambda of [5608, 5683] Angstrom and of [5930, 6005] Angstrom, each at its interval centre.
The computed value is -0.03 mag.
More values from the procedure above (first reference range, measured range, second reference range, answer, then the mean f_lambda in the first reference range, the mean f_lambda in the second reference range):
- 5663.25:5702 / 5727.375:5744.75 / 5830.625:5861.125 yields -0.046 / 9.2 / 9.37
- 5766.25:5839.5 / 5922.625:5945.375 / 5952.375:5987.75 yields -0.018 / 9.3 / 9.15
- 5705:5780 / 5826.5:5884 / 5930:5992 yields -0.015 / 9.38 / 9.21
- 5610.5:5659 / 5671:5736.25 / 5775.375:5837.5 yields 0.000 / 9.23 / 9.29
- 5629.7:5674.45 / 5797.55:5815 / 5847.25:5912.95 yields -0.050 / 9.05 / 8.96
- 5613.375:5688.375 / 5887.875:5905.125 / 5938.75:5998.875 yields 0.147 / 9.16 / 9.2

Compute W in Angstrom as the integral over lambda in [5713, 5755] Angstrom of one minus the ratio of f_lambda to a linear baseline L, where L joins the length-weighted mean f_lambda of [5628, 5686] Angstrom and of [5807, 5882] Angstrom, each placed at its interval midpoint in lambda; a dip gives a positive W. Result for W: -1.4 Angstrom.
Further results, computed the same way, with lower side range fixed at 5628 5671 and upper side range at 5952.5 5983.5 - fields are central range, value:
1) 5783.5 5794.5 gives 0.3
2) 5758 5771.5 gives -0.4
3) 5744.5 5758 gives -0.9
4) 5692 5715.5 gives 0.1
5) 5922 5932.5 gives -0.1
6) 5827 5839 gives -0.8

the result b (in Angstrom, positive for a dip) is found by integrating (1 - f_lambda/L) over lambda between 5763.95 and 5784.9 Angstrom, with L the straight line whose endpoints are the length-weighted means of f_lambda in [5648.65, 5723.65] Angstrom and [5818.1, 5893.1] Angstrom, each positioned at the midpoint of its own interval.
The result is 0.3 Angstrom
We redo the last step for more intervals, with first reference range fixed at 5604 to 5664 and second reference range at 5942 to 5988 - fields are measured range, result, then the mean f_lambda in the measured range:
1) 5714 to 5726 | -0.20 Angstrom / 9.34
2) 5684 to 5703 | -0.06 Angstrom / 9.21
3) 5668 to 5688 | -0.27 Angstrom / 9.3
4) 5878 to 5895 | 1.73 Angstrom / 8.22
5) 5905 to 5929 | -0.39 Angstrom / 9.3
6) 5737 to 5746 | -0.44 Angstrom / 9.63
